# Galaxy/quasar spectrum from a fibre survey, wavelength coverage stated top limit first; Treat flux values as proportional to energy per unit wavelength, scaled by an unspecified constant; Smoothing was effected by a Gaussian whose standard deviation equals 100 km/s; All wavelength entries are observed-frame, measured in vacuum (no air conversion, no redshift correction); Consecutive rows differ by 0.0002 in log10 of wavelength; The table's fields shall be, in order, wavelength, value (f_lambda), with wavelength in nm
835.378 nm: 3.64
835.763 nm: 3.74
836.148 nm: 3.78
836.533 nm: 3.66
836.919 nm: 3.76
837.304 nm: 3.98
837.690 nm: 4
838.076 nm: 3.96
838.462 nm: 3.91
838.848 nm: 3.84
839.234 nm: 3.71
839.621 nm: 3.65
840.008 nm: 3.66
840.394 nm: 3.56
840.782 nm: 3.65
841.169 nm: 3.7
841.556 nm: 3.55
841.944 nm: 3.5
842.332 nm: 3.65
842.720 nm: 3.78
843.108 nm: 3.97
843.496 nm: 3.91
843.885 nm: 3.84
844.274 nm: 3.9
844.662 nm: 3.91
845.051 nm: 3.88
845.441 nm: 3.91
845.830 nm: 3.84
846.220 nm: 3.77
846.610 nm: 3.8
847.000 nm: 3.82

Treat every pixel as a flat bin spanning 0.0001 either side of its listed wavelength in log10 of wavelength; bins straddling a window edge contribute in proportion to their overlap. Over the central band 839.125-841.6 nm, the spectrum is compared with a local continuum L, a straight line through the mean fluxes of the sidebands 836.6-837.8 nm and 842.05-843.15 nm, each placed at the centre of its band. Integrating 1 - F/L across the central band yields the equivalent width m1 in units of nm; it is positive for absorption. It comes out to 0.11 nm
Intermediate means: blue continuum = 3.88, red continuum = 3.75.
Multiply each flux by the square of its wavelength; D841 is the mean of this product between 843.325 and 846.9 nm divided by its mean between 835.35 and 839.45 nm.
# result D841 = 1.03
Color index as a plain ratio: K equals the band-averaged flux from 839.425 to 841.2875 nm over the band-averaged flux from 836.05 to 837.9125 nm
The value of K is 0.9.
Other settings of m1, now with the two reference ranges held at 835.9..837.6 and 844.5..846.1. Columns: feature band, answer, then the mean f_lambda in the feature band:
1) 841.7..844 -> 0.05 nm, 3.77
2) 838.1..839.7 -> 0.01 nm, 3.81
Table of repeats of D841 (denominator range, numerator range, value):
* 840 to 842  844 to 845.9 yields 1.09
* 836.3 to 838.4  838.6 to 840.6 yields 0.96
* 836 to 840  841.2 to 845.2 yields 1.00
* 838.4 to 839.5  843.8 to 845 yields 1.04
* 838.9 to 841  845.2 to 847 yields 1.06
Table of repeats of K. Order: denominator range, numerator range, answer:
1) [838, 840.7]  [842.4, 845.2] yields 1.04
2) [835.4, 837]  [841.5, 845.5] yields 1.02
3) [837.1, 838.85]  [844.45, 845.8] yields 0.99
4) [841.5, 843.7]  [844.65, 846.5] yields 1.03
